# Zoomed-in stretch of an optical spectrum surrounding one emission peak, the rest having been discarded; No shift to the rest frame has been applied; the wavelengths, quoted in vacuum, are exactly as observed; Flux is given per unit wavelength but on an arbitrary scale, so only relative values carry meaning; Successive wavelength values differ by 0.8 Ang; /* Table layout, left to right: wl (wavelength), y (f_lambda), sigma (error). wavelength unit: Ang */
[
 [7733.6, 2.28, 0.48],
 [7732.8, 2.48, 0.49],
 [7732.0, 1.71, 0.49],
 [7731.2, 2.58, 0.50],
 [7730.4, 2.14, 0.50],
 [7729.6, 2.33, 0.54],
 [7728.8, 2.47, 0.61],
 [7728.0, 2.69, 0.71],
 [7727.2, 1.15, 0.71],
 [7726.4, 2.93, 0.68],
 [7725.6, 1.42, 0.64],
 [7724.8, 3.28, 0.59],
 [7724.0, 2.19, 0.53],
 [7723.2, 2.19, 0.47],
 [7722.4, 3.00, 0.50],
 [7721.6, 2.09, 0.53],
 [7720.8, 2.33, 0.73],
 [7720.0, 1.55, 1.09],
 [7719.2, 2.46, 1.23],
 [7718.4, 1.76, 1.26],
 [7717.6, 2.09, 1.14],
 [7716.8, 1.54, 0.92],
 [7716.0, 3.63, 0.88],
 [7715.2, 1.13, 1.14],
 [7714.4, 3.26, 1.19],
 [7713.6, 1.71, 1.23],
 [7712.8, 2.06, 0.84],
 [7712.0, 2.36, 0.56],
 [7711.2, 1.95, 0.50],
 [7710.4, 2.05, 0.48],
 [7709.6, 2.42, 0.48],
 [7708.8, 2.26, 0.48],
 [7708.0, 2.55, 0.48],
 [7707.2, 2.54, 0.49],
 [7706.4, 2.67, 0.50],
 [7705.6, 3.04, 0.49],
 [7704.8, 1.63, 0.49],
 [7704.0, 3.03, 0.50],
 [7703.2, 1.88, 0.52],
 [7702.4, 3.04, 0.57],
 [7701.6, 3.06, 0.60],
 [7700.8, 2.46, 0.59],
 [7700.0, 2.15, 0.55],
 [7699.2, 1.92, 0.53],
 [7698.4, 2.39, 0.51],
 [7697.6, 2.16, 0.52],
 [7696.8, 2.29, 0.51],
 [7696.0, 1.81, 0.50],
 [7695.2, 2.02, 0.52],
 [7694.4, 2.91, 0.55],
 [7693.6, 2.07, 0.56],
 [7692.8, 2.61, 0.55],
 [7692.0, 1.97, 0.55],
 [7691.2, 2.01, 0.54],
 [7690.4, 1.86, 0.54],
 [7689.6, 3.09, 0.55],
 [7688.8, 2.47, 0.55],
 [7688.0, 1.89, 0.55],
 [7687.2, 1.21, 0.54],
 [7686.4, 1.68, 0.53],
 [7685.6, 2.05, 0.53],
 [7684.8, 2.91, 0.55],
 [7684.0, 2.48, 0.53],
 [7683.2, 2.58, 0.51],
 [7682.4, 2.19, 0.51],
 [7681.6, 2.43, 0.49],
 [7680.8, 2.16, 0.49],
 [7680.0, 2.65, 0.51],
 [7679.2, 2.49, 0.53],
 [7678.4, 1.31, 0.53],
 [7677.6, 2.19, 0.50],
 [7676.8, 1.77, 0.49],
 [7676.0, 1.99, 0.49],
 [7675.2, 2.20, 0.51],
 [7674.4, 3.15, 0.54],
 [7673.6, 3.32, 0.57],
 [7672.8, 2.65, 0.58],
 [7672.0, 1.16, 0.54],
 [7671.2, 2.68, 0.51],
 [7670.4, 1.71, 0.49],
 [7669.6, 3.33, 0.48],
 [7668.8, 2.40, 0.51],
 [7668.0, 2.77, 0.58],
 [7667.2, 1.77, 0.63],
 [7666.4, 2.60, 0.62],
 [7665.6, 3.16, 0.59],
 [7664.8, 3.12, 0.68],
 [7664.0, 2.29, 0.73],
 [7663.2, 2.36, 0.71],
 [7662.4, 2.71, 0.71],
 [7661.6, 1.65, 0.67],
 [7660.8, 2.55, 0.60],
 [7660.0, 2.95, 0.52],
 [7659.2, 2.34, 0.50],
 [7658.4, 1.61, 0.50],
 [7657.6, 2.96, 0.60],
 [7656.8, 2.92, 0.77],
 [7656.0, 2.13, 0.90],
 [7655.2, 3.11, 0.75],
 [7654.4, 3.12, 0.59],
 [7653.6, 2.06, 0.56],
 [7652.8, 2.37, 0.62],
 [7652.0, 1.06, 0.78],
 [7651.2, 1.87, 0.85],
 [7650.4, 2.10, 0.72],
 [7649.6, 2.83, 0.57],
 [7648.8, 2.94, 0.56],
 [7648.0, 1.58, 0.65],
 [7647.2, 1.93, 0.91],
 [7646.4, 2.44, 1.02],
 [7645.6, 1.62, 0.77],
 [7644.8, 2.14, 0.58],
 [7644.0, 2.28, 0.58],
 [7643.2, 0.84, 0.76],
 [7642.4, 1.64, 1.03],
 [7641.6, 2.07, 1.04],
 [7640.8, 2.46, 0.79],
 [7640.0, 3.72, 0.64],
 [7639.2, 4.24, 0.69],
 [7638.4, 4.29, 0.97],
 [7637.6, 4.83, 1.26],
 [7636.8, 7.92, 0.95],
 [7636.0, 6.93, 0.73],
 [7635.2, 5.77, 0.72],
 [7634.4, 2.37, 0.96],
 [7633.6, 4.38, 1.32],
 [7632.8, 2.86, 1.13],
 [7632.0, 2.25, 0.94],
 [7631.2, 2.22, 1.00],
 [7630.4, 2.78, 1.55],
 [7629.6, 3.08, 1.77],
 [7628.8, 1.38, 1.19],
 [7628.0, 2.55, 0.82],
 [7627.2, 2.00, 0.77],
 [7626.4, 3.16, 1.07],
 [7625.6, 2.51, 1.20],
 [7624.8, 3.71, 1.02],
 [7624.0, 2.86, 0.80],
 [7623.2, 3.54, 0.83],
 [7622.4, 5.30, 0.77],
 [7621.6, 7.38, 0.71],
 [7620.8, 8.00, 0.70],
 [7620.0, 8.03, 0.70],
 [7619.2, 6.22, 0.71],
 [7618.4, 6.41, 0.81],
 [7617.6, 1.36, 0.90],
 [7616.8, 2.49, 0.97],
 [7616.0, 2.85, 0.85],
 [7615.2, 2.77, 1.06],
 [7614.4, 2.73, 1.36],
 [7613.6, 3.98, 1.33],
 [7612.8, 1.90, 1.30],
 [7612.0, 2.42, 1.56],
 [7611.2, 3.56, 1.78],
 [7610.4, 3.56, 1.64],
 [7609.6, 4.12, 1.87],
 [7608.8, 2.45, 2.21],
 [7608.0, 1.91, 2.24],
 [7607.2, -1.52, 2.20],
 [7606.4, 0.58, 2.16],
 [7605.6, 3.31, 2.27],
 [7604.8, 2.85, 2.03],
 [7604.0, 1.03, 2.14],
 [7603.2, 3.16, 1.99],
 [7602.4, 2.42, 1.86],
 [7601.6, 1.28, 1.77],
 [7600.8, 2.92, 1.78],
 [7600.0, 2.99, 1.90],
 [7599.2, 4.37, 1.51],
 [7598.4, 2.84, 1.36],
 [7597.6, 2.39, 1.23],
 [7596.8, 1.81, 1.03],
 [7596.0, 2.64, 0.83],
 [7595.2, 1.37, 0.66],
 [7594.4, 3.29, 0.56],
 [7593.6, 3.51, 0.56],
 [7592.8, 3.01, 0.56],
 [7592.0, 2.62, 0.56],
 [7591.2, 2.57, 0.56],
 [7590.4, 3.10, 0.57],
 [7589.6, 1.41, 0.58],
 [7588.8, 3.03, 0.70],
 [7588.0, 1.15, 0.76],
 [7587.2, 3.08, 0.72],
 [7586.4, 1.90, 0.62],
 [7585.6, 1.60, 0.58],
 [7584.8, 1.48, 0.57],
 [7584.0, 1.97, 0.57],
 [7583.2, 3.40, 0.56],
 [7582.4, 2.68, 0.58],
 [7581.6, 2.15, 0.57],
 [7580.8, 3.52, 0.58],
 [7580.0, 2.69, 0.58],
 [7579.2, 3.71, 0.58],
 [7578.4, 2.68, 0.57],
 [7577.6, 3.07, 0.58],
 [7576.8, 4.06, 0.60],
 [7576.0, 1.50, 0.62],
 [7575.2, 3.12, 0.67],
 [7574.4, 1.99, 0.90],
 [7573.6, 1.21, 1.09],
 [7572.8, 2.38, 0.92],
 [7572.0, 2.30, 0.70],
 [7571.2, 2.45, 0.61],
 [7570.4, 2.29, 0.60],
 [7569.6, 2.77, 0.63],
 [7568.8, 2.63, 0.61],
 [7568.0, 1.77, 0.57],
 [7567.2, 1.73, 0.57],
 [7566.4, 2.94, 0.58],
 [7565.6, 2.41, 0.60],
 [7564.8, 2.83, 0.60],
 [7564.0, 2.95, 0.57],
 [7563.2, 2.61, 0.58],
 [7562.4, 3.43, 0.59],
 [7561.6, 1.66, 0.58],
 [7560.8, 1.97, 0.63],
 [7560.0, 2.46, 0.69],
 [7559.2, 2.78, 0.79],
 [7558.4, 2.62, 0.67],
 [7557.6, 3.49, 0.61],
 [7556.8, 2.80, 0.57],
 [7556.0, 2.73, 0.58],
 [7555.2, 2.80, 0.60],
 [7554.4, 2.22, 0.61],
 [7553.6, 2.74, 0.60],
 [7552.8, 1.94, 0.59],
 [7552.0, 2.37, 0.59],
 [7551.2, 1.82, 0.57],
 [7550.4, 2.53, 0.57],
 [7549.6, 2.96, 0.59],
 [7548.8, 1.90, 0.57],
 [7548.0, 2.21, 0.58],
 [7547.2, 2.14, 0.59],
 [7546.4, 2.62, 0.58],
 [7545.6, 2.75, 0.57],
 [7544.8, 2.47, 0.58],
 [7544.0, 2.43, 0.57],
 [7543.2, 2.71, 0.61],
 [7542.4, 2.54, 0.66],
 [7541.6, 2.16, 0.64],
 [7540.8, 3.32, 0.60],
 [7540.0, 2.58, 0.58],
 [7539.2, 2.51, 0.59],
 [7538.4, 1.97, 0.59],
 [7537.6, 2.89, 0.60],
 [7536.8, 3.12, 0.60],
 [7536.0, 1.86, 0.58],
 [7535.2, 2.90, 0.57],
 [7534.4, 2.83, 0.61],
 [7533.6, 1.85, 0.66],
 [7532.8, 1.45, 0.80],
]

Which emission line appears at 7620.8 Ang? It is [S II] 6716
